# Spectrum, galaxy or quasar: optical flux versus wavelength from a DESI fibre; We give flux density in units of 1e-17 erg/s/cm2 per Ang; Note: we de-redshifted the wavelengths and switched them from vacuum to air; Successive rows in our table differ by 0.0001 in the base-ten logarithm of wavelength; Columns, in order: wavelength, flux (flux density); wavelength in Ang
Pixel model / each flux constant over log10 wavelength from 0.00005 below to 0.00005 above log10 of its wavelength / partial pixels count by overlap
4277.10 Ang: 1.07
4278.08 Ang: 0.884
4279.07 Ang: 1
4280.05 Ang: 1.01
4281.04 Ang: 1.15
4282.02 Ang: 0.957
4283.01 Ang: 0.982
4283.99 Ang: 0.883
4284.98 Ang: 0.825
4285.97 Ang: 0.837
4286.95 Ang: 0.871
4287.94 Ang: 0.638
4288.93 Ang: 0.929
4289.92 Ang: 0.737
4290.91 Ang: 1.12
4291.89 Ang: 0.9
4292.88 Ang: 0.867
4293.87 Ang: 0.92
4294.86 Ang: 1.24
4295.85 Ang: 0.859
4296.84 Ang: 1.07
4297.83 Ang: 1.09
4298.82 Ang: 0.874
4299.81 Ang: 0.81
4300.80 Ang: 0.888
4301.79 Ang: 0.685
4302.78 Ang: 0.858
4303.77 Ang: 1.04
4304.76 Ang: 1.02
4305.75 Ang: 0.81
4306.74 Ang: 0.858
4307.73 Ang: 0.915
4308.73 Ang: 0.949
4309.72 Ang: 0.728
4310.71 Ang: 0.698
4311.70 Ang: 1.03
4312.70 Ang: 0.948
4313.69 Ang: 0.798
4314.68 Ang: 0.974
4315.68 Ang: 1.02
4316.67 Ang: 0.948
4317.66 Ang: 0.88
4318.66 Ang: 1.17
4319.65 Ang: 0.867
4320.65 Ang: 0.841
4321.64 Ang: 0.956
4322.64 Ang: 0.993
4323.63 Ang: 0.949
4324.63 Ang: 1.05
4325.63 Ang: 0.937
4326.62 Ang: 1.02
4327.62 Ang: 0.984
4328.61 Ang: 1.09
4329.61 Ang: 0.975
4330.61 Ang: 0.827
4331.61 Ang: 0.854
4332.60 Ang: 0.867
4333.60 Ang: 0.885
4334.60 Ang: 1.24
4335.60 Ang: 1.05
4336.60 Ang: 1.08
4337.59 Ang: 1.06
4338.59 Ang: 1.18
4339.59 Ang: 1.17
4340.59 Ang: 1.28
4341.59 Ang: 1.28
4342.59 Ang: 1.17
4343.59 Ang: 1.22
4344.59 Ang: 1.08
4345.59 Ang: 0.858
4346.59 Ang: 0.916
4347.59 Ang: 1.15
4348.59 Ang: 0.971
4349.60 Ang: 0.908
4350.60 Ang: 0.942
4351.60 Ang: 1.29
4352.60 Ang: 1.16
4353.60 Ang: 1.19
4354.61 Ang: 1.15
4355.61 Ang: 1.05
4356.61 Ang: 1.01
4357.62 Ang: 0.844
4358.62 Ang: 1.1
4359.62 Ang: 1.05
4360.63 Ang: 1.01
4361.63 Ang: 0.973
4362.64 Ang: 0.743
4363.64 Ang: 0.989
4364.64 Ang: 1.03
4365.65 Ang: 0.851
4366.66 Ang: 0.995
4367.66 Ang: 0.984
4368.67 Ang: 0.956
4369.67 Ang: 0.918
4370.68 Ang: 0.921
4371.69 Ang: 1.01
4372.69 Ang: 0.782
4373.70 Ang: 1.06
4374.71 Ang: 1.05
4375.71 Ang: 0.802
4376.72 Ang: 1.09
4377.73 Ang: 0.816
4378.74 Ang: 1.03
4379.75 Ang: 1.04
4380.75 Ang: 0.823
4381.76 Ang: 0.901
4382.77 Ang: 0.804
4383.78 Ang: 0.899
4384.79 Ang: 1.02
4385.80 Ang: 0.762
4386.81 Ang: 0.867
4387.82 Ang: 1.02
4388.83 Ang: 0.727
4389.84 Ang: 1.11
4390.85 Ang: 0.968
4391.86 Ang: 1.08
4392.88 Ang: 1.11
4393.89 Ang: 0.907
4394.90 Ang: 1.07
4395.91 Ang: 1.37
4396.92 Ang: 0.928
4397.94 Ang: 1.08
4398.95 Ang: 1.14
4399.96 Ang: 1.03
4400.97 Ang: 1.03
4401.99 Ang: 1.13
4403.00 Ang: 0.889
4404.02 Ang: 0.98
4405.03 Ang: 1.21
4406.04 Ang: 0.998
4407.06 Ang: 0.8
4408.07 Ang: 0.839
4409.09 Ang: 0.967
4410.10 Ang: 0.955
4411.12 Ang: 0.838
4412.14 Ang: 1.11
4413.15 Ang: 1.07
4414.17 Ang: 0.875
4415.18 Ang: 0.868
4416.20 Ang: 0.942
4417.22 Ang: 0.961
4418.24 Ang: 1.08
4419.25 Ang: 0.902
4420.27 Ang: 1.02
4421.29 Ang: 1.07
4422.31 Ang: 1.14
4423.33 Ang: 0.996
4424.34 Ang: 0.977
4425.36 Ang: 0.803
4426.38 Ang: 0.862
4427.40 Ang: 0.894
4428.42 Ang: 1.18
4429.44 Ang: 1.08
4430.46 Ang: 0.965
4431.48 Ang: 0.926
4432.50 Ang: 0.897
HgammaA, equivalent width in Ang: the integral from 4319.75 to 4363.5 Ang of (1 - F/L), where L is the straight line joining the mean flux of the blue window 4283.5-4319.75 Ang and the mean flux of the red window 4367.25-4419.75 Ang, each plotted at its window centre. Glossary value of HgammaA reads -4.4 Ang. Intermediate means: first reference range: 0.907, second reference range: 0.972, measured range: 1.03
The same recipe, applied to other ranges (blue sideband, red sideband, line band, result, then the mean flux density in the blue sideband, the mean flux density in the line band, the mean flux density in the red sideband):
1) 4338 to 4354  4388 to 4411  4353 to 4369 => 1.3 Ang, 1.11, 0.996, 1.01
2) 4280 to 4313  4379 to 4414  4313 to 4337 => -1.0 Ang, 0.91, 0.968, 0.984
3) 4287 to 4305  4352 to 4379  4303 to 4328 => 0.0 Ang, 0.916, 0.934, 0.984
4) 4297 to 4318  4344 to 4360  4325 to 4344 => -1.4 Ang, 0.899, 1.06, 1.04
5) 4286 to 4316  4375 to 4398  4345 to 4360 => -1.6 Ang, 0.903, 1.04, 0.965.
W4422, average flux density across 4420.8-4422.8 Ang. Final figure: 1.1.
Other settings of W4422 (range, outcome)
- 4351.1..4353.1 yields 1.23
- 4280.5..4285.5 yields 0.959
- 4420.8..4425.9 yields 0.997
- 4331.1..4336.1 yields 0.979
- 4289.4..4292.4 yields 0.919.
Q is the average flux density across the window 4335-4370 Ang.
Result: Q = 1.05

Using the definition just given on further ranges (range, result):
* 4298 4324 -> 0.907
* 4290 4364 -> 0.988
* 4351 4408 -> 0.991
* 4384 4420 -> 0.989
